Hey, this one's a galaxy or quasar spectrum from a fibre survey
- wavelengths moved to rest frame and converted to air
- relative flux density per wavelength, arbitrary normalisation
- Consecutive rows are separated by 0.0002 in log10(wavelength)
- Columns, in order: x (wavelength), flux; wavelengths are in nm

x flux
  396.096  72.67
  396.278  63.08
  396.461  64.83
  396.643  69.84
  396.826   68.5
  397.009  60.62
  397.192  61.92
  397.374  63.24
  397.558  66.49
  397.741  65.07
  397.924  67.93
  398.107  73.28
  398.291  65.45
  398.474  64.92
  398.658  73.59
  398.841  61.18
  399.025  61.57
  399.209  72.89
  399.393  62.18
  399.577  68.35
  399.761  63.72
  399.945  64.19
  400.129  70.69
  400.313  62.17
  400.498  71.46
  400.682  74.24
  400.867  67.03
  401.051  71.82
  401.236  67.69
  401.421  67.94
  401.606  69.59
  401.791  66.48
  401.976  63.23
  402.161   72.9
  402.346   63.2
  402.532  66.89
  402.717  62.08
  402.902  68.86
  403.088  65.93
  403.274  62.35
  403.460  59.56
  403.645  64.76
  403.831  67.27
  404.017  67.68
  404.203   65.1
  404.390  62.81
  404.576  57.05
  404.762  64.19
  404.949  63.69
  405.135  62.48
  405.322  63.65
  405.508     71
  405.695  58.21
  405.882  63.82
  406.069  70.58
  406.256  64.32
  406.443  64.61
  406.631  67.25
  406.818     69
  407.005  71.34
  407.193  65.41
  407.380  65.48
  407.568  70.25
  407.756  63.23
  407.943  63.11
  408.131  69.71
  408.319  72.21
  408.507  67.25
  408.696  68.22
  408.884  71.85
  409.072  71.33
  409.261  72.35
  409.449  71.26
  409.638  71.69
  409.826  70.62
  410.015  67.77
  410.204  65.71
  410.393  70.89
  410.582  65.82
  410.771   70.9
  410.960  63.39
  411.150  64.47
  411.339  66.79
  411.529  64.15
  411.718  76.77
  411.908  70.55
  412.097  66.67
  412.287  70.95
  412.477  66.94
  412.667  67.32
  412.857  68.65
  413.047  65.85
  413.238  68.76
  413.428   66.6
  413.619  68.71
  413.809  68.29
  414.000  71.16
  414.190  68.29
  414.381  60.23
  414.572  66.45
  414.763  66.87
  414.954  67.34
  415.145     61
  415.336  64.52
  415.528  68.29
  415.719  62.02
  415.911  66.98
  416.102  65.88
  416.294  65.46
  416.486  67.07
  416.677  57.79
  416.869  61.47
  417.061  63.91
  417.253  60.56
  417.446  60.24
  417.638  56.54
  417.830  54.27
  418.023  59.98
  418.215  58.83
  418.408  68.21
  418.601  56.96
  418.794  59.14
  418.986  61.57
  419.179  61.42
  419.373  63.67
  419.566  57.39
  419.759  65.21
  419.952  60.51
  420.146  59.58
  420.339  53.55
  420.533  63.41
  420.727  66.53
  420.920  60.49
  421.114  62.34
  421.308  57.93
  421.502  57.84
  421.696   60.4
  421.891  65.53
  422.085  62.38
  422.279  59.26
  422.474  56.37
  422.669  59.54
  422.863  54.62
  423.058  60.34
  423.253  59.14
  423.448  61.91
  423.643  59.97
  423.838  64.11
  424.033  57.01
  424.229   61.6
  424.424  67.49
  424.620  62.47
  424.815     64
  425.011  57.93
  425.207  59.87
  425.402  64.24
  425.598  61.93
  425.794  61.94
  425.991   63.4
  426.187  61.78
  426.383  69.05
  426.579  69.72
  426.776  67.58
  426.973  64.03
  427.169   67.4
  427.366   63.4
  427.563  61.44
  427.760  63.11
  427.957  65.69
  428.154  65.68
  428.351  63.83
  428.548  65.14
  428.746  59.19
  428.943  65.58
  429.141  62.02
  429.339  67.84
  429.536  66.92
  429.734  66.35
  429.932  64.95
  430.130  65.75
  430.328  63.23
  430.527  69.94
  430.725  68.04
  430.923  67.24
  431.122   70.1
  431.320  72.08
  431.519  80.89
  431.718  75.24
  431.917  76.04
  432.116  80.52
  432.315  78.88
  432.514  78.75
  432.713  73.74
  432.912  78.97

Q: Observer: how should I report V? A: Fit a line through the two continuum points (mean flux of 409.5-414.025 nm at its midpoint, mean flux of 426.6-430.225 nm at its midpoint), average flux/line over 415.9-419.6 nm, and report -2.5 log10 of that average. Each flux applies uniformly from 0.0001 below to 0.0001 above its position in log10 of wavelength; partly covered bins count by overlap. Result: 0.10 mag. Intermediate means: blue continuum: 68.3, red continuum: 64.9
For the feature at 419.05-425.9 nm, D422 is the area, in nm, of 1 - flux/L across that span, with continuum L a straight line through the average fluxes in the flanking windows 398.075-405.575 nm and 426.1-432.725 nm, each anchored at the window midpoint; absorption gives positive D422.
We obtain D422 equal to 0.69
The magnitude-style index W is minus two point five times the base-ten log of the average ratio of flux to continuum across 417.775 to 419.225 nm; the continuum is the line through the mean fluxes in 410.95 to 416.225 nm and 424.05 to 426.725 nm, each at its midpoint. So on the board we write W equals 0.09 mag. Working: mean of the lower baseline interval 67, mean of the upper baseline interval 63.4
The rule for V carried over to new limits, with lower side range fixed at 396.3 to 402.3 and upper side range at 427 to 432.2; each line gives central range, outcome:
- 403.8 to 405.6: 0.04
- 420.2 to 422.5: 0.11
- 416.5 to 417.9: 0.13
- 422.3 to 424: 0.14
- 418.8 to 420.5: 0.12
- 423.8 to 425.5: 0.09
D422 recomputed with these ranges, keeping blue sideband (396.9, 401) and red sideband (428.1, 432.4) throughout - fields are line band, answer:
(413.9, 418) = 0.26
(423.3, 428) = 0.36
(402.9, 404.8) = 0.08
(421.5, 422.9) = 0.17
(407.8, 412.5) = -0.10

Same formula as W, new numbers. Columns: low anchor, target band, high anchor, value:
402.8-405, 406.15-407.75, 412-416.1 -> -0.035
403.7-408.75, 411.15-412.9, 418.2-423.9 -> -0.078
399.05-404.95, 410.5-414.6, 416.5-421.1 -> -0.082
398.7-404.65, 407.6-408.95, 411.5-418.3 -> -0.038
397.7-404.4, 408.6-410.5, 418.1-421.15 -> -0.096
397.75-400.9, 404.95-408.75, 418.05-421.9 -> -0.025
